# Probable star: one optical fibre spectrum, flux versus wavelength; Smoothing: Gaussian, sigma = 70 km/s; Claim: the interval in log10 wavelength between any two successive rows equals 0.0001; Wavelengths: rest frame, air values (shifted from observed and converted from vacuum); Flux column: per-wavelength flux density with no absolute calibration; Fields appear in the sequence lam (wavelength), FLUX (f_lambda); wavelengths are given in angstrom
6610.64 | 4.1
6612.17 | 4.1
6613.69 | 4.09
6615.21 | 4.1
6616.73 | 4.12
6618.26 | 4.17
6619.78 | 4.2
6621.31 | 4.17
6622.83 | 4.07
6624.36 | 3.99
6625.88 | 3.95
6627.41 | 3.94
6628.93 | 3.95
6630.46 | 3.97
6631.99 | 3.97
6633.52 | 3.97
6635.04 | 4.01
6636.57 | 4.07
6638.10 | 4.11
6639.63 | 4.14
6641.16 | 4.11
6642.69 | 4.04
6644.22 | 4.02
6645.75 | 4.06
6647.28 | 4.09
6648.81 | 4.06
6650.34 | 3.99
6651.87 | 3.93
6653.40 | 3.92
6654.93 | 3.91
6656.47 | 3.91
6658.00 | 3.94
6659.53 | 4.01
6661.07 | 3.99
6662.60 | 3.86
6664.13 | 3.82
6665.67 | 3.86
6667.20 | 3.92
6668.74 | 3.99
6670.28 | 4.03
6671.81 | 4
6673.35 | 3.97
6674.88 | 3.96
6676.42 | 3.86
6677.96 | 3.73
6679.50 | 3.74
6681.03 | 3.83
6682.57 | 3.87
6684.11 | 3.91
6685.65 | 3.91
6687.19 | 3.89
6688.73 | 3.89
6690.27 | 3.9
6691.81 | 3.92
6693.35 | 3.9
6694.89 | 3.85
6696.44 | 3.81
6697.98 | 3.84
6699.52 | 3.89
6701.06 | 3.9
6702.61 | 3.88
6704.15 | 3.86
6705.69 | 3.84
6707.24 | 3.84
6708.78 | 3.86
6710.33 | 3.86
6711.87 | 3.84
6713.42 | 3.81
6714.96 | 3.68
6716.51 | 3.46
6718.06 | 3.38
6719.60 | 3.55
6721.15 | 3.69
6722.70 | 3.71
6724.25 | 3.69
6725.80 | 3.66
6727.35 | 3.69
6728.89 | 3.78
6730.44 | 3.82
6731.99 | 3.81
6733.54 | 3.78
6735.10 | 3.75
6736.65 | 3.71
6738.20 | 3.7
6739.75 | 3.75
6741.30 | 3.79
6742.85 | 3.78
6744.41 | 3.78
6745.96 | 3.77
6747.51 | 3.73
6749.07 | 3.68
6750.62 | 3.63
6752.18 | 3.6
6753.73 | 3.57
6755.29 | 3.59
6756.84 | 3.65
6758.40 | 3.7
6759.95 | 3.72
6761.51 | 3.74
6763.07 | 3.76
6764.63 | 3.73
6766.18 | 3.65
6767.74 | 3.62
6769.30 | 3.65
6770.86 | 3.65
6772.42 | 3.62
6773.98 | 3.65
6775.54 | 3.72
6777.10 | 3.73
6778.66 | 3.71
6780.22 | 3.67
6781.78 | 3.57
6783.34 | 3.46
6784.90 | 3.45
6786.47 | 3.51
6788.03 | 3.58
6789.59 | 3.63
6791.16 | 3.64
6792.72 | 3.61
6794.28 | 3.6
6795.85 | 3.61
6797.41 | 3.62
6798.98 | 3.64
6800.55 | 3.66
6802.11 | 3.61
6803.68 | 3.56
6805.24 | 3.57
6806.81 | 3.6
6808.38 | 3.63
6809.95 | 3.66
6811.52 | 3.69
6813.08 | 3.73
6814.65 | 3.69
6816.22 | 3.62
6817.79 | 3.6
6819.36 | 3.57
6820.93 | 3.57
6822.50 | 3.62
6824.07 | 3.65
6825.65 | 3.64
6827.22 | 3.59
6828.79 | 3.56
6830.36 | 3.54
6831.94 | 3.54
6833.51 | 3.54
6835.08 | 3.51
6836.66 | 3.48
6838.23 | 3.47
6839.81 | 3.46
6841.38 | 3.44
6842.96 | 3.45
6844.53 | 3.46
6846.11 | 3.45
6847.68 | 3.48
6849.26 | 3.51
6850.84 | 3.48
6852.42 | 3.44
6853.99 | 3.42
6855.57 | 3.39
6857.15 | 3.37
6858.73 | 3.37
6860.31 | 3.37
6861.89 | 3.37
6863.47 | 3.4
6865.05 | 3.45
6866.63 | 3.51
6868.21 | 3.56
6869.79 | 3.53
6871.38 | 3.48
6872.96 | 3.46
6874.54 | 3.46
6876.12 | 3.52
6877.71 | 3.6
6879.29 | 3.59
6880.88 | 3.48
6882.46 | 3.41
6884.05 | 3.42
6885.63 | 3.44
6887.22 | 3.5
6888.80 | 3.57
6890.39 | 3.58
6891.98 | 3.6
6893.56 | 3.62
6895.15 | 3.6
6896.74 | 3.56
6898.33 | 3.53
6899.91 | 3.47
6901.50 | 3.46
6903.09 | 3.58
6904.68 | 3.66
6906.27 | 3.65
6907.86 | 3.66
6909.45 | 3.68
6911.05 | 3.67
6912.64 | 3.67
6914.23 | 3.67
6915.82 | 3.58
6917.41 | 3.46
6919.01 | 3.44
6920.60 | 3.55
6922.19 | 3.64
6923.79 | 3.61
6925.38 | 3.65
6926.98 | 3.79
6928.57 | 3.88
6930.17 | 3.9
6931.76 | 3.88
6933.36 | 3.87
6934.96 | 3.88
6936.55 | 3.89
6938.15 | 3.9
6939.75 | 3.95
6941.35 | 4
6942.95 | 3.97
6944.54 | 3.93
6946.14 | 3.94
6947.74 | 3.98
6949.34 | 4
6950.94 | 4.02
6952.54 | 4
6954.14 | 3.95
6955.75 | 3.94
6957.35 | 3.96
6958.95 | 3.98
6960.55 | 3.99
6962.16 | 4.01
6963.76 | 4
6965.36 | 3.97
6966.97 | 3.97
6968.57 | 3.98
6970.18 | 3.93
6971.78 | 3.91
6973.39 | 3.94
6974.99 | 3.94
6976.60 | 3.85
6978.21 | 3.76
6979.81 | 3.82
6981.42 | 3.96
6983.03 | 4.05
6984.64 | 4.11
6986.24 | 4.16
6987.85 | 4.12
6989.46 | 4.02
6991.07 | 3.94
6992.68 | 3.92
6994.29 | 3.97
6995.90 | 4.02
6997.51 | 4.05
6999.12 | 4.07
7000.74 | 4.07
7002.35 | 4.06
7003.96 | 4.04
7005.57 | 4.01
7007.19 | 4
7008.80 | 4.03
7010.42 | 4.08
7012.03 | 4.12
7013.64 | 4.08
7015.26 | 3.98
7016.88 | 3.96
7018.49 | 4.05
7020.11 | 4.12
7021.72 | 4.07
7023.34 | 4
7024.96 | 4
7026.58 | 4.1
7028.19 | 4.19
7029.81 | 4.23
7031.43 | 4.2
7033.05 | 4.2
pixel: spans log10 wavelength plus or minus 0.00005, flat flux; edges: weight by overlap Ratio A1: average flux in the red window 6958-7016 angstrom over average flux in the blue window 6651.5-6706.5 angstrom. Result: 1.0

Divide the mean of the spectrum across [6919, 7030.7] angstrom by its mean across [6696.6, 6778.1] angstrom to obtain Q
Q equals 1.06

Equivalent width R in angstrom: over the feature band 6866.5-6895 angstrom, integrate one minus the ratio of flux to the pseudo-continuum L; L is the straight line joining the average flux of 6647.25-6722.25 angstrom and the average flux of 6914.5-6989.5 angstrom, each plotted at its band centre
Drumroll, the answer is 2.7 angstrom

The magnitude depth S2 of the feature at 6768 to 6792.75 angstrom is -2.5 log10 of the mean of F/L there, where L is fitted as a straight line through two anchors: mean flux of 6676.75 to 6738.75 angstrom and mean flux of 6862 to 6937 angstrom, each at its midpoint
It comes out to 0.03 mag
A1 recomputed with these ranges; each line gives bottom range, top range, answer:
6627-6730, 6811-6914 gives 0.91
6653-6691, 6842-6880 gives 0.89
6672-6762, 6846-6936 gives 0.94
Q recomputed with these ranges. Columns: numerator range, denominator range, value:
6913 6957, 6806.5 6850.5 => 1.07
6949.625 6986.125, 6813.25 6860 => 1.13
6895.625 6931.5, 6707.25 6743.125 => 0.98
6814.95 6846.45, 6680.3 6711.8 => 0.91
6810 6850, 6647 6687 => 0.91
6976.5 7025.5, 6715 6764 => 1.09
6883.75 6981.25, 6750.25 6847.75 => 1.05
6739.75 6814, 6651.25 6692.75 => 0.93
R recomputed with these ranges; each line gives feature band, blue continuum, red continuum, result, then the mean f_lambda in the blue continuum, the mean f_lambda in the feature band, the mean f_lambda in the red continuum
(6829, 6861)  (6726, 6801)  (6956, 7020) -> 2.8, 3.67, 3.46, 4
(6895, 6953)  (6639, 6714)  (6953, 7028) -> 3.5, 3.92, 3.75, 4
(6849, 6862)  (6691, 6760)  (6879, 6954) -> 1.1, 3.74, 3.41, 3.7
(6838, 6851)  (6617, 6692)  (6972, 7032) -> 1.7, 3.97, 3.47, 4.03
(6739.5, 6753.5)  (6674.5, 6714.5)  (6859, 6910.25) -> 0.2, 3.86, 3.72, 3.52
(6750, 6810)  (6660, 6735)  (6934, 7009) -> 3.7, 3.82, 3.63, 3.98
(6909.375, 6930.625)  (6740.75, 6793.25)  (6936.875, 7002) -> 1.3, 3.66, 3.65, 3.98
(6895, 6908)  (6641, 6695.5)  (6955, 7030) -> 1.4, 3.93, 3.57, 4.01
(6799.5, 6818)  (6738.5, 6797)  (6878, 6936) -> 0.0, 3.66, 3.64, 3.62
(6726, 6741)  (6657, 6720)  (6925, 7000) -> 0.5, 3.85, 3.75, 3.95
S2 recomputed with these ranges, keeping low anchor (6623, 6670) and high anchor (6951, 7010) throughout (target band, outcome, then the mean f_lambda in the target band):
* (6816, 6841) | 0.12 mag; 3.56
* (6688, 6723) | 0.05 mag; 3.79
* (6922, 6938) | 0.05 mag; 3.81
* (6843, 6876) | 0.16 mag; 3.45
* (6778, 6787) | 0.12 mag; 3.56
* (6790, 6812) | 0.10 mag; 3.62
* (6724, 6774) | 0.08 mag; 3.7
